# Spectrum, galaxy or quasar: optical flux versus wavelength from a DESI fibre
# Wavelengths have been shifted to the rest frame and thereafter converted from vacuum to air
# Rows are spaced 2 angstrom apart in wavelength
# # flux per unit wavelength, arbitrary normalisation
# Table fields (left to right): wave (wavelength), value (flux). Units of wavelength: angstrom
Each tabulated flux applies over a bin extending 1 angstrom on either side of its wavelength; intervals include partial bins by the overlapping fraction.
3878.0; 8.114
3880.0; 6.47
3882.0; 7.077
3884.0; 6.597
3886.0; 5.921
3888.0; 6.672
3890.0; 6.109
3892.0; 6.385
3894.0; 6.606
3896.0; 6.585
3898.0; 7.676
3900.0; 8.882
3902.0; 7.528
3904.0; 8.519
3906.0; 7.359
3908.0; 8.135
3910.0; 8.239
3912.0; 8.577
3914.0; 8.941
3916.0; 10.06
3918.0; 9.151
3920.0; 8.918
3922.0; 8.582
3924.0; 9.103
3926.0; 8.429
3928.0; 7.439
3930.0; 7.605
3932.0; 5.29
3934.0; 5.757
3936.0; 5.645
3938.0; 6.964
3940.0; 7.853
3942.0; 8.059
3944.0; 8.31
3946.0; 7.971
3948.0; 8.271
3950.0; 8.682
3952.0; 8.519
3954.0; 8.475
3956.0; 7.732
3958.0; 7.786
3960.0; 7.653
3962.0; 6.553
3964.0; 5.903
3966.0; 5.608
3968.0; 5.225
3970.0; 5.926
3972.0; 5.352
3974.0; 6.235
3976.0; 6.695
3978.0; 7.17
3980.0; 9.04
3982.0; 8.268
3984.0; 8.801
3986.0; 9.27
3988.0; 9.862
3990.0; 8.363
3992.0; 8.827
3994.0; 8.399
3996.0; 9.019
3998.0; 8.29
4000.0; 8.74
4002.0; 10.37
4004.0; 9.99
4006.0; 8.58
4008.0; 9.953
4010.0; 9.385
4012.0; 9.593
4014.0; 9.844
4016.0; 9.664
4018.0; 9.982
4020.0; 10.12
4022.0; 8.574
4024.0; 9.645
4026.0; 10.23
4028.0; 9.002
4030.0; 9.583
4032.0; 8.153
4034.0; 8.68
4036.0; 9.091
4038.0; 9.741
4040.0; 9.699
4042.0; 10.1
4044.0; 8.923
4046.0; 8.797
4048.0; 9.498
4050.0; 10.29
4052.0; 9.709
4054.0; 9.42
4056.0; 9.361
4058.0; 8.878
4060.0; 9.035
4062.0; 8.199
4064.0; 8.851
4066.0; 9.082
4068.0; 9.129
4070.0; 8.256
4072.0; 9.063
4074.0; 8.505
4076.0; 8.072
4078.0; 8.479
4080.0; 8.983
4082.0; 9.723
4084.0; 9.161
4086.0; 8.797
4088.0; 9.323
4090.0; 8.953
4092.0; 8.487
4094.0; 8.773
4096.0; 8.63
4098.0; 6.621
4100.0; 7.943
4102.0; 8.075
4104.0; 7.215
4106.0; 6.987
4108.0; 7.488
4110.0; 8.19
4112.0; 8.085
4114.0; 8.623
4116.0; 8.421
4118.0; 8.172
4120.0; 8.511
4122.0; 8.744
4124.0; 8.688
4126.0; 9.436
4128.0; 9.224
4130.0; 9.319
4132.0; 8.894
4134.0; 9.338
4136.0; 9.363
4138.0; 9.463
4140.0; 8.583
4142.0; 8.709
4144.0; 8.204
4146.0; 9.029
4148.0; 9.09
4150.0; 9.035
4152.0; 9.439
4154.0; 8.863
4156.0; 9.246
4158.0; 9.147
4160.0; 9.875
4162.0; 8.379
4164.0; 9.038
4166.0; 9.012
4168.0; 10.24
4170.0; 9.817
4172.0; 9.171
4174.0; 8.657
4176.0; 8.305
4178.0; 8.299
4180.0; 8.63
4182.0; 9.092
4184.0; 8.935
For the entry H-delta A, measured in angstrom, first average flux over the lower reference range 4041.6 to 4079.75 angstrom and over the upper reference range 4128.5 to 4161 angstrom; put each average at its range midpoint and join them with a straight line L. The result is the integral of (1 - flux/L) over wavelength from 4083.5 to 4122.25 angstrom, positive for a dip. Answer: 3.5 angstrom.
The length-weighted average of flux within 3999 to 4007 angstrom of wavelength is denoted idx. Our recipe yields 9.42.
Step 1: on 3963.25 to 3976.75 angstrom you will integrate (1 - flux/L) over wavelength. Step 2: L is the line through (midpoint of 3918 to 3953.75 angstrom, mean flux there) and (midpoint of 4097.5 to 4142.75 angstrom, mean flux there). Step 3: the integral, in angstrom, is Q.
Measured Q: 3.5 angstrom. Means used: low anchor 7.78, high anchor 8.46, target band 5.83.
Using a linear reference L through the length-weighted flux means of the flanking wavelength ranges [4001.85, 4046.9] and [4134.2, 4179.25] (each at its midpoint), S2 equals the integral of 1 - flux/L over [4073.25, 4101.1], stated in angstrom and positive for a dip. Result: 1.97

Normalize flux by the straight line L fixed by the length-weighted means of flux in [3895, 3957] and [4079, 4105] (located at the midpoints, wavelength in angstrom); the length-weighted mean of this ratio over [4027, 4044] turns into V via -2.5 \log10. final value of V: -0.11 mag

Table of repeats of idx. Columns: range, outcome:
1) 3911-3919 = 9.18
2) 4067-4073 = 8.82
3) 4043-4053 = 9.44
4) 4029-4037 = 8.88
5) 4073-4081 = 8.51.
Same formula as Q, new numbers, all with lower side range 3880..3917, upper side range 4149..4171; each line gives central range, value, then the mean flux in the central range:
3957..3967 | 1.57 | 6.7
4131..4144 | 0.19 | 8.99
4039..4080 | -2.22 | 9.07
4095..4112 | 2.35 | 7.67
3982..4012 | -3.43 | 9.12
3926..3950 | 1.47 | 7.31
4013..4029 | -2.47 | 9.63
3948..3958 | -0.51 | 8.29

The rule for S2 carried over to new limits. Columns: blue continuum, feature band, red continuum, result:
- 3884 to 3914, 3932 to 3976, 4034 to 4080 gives 5.3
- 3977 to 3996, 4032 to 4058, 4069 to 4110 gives -2.6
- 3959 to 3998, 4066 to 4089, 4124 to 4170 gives -1.1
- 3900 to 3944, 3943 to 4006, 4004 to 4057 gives 5.5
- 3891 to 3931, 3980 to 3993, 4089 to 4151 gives -1.0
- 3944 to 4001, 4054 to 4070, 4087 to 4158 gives -1.3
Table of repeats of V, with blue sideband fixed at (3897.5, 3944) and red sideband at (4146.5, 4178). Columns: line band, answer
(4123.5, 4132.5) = -0.023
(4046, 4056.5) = -0.120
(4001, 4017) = -0.155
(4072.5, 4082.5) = -0.001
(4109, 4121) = 0.071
